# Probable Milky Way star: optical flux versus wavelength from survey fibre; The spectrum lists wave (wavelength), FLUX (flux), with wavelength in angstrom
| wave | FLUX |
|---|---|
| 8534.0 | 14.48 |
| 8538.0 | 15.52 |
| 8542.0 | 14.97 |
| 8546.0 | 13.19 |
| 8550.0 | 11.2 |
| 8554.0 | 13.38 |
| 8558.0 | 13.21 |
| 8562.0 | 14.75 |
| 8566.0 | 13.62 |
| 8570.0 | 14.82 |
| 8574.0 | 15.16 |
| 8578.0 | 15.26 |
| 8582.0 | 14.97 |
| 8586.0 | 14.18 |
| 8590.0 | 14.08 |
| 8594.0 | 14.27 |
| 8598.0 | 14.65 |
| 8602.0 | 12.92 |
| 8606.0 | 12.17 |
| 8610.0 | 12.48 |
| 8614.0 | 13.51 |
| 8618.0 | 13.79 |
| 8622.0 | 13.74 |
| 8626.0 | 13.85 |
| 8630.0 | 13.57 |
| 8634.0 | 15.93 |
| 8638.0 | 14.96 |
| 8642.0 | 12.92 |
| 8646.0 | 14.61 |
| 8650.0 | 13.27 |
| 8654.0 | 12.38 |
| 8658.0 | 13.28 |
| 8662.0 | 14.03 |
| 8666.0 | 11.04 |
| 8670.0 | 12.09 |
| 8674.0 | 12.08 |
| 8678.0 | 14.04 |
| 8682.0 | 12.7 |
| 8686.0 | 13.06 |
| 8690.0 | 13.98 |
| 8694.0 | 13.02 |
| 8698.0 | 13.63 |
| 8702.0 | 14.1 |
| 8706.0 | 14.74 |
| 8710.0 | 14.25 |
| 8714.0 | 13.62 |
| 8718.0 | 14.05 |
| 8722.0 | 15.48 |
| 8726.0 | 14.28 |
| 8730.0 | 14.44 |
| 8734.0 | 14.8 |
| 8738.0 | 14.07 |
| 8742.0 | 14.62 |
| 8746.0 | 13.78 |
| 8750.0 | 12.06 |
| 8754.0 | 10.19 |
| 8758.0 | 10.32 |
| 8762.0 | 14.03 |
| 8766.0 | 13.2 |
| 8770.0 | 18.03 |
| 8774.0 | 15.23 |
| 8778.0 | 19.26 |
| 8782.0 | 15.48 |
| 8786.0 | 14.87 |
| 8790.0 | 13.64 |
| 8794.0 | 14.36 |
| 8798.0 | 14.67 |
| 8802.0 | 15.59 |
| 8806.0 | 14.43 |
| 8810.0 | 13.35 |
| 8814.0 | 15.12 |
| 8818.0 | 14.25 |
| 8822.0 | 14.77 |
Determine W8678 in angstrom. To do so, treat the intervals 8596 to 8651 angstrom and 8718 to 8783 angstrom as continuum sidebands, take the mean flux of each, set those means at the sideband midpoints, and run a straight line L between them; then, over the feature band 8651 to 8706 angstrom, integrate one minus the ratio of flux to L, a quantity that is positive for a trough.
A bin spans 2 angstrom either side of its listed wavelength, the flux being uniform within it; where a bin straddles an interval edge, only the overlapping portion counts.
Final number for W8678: 3.5 angstrom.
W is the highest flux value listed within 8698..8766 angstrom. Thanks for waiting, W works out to 15.48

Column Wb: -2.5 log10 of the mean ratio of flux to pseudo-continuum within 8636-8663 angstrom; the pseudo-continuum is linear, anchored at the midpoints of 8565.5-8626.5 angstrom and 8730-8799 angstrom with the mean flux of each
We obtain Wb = 0.04 mag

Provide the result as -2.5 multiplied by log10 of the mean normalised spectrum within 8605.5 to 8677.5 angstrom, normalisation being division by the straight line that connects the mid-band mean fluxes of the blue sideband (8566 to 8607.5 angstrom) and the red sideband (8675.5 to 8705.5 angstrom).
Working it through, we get 0.04 mag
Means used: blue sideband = 14.2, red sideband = 13.5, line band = 13.4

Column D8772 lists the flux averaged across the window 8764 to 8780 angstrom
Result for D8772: 16.4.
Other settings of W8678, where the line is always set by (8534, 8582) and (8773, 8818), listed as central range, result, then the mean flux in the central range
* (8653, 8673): 2.75 angstrom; 12.5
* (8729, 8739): 0.23 angstrom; 14.5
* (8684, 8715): 1.86 angstrom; 13.8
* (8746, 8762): 3.52 angstrom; 11.6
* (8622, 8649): 0.41 angstrom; 14.2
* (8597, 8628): 2.18 angstrom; 13.3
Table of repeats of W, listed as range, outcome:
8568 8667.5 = 15.93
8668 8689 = 14.04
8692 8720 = 14.74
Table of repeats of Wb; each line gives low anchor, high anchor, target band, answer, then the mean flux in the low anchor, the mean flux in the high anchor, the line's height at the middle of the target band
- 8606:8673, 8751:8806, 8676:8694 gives 0.029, 13.4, 14.5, 13.8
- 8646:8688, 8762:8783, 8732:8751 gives 0.087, 12.9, 16.1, 15.1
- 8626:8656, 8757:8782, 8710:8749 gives 0.041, 13.9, 15.2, 14.8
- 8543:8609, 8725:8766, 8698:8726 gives -0.075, 13.9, 13.2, 13.4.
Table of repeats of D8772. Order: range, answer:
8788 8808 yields 14.5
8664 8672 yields 11.6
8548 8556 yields 12.3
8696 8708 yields 14.2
